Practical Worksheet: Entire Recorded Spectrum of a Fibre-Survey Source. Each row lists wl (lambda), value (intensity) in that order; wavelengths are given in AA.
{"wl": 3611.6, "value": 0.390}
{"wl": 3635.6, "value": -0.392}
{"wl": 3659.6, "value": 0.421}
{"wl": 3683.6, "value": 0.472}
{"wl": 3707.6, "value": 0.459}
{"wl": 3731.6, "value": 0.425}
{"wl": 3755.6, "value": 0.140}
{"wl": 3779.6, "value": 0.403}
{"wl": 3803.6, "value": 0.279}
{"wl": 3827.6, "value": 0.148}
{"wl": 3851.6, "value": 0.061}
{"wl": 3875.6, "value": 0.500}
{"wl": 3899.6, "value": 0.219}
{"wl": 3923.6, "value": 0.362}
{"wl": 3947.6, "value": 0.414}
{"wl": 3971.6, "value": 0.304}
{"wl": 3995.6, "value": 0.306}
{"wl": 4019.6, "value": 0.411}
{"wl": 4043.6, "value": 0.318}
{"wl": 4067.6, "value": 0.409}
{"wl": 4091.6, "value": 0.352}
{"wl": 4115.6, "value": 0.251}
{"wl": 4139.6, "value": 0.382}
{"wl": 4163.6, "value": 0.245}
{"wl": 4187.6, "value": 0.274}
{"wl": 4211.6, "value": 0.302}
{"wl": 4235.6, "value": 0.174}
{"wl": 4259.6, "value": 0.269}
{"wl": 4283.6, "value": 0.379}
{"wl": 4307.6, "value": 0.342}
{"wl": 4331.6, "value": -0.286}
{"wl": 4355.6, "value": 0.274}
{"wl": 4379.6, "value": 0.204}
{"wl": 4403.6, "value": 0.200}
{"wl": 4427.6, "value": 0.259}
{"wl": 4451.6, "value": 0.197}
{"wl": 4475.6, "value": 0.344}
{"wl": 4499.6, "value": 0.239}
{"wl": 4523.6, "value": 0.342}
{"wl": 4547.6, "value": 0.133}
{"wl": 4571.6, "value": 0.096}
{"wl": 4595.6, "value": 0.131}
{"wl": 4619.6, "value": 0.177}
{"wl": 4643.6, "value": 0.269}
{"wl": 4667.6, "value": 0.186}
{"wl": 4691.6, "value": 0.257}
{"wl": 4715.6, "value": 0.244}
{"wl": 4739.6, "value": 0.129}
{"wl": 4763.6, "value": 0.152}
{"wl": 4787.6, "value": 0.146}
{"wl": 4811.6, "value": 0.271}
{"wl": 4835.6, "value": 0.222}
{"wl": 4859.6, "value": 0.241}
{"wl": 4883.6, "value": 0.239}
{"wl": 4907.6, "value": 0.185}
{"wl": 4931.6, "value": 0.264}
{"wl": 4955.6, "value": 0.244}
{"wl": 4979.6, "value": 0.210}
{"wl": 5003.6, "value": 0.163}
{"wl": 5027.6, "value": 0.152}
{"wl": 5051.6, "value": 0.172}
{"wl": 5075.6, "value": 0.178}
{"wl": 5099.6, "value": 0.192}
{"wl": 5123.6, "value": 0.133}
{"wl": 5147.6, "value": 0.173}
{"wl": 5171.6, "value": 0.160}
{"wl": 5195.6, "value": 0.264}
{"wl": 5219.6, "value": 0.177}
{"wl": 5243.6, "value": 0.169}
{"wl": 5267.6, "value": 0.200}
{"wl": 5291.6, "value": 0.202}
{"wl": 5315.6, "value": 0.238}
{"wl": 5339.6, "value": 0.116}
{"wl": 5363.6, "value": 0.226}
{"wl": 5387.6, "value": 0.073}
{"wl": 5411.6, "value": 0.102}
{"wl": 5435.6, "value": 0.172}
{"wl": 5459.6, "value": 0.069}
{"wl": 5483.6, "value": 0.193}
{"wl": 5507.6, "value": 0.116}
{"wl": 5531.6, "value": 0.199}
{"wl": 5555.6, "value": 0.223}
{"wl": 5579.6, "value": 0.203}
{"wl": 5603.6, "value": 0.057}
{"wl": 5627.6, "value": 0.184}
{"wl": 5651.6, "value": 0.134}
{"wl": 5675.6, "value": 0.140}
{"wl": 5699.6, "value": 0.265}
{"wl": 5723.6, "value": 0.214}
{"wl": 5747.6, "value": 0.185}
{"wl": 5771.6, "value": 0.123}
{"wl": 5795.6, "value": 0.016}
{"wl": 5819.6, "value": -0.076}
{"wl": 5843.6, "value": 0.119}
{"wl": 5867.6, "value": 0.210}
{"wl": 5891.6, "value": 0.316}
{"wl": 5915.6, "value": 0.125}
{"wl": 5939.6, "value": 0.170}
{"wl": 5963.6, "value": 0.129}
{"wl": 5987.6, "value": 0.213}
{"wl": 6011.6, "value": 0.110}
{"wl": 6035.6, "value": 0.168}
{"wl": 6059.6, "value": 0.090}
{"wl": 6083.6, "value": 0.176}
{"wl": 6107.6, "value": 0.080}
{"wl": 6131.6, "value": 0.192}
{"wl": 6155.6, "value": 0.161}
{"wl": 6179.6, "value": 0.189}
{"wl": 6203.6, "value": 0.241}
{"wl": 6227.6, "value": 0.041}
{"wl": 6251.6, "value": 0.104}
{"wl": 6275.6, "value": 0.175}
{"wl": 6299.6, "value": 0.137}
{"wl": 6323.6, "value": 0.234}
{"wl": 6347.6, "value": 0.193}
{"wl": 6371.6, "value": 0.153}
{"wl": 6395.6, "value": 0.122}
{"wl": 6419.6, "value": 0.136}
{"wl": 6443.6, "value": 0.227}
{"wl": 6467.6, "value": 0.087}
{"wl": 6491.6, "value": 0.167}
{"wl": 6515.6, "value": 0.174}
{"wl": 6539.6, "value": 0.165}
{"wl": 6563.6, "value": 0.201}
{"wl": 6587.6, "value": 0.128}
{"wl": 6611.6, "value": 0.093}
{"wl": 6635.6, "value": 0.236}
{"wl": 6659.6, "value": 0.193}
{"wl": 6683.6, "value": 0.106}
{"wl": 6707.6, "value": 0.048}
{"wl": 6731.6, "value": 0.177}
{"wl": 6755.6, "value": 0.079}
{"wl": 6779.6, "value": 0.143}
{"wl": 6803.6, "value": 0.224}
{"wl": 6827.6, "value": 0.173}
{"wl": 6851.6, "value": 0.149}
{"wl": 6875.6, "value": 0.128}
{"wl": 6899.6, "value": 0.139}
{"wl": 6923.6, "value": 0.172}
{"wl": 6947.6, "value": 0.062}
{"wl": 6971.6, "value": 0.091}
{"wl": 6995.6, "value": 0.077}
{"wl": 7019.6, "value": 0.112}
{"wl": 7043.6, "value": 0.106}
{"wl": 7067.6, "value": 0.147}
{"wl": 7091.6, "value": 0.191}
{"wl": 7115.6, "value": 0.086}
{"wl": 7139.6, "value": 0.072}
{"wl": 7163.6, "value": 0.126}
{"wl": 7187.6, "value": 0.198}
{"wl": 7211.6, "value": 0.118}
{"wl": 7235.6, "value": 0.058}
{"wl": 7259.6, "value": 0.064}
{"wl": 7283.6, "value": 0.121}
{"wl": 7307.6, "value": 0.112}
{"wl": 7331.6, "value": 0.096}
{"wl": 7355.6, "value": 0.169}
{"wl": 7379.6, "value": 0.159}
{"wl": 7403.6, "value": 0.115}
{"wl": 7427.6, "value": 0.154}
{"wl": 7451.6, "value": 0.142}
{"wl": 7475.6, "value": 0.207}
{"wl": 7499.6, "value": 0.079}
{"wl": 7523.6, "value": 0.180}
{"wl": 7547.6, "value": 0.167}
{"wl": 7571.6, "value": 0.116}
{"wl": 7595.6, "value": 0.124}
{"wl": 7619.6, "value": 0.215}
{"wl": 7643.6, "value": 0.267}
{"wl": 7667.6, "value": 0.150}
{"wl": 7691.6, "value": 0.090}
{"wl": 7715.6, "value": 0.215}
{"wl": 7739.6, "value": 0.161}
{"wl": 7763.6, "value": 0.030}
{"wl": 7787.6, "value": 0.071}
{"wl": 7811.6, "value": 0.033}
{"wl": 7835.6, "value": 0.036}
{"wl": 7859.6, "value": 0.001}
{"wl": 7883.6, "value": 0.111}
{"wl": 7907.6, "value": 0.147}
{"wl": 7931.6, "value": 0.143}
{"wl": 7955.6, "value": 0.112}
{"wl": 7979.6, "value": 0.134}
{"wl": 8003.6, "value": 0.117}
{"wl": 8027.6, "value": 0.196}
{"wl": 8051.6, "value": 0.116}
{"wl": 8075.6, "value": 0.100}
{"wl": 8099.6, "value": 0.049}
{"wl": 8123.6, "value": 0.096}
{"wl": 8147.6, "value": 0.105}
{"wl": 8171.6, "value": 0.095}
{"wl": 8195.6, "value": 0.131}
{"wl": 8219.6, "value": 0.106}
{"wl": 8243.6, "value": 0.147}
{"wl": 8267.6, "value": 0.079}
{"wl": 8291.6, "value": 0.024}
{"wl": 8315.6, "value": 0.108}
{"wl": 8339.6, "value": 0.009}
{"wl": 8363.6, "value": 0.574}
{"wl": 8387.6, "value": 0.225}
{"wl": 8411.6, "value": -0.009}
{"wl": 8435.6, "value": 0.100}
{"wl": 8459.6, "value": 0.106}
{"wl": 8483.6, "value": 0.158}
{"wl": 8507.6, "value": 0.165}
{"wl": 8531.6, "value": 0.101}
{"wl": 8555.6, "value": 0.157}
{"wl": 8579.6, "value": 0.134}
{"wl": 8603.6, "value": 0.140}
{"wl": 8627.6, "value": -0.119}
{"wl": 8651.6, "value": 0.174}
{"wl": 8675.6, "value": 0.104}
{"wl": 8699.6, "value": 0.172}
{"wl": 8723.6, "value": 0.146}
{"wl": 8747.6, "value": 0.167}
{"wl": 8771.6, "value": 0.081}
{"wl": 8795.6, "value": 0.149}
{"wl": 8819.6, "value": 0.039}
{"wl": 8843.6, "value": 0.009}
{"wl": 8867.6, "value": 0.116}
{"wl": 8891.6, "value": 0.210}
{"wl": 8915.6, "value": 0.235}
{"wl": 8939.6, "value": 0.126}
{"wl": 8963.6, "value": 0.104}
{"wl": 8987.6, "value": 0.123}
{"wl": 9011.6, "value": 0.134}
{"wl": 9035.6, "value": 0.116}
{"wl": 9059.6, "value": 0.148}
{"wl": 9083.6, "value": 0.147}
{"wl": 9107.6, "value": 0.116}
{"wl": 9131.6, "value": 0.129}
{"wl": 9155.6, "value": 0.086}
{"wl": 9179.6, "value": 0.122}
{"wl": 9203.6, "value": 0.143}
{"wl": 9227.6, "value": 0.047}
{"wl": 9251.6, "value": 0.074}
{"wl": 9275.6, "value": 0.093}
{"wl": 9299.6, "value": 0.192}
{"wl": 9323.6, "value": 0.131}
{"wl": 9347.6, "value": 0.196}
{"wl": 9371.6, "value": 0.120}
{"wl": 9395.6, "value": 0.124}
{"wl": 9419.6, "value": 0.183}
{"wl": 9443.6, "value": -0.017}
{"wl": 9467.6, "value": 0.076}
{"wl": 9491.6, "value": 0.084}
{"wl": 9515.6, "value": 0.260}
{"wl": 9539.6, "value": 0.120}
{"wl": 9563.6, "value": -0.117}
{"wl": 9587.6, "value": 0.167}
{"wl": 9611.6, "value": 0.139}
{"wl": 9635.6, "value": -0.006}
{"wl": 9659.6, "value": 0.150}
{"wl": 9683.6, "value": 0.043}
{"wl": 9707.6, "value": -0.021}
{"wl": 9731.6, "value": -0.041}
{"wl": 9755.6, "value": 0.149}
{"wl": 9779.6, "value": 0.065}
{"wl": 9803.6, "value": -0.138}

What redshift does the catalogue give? 1.25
